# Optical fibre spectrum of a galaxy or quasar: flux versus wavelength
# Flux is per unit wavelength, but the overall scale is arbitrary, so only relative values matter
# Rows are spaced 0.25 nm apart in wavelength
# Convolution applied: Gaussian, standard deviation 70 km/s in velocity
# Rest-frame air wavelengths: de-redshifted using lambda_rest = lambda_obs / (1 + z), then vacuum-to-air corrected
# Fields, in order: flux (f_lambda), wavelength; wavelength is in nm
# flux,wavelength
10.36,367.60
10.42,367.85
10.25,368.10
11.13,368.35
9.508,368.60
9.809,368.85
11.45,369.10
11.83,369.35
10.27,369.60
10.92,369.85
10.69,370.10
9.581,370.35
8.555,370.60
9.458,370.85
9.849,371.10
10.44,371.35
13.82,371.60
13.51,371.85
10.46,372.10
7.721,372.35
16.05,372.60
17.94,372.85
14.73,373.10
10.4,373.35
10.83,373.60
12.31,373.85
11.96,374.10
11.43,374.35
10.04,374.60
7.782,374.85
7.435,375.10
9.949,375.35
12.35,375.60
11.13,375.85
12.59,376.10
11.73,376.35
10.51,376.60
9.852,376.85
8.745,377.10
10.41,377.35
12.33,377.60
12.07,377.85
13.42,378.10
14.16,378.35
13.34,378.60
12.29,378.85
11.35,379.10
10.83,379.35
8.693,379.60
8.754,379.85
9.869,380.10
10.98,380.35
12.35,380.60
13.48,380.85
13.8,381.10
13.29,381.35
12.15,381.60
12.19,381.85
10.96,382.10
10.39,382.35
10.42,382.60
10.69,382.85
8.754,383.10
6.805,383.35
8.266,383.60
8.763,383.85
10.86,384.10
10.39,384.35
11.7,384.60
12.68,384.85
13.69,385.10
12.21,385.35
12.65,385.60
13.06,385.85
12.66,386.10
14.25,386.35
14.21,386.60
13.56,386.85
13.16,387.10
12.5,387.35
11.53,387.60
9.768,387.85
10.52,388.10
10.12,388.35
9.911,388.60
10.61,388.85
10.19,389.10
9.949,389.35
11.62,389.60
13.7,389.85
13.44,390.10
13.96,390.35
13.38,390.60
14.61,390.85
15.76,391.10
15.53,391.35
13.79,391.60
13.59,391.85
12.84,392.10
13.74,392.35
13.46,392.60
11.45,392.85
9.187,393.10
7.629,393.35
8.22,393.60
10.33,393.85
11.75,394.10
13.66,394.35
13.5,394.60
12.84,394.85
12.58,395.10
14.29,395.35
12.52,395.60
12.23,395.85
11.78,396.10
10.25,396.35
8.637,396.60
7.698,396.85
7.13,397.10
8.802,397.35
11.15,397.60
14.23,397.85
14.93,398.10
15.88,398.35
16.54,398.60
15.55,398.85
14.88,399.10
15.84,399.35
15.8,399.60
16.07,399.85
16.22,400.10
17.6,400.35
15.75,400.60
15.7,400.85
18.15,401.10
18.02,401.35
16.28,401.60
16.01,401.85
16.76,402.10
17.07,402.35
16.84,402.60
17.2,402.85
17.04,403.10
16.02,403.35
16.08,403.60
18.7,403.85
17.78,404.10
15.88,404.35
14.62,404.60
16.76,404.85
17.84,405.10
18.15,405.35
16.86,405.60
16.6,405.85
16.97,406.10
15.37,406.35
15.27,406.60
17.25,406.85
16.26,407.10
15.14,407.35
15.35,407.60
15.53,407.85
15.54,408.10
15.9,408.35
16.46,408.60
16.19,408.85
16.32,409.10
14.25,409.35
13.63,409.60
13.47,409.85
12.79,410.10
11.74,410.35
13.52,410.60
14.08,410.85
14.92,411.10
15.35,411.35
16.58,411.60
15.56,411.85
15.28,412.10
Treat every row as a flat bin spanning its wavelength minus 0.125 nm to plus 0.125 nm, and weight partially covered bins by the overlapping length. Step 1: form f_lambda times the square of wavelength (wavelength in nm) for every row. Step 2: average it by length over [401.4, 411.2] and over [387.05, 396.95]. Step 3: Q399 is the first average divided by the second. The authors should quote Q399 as 1.43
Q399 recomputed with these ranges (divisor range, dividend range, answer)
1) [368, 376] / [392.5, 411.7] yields 1.54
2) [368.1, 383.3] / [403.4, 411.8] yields 1.65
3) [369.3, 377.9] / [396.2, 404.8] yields 1.56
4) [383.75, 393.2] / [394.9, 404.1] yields 1.26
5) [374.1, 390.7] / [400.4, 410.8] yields 1.58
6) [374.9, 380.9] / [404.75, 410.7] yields 1.63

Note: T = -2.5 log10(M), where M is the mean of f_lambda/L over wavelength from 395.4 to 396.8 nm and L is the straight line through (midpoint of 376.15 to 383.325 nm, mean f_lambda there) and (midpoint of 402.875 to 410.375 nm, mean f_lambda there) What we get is 0.26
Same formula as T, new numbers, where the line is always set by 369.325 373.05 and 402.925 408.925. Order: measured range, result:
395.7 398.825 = 0.280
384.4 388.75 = 0.121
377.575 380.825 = 0.088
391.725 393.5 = 0.238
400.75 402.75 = -0.070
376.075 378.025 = 0.120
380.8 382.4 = 0.050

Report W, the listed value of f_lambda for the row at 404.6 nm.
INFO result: 14.62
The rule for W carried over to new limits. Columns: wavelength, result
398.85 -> 15.55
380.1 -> 9.869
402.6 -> 16.84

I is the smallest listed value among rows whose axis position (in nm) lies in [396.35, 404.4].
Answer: 7.13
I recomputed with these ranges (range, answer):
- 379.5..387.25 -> 6.805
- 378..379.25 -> 11.35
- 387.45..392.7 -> 9.768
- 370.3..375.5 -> 7.435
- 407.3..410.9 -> 11.74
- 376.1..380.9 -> 8.693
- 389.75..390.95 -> 13.38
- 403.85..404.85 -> 14.62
